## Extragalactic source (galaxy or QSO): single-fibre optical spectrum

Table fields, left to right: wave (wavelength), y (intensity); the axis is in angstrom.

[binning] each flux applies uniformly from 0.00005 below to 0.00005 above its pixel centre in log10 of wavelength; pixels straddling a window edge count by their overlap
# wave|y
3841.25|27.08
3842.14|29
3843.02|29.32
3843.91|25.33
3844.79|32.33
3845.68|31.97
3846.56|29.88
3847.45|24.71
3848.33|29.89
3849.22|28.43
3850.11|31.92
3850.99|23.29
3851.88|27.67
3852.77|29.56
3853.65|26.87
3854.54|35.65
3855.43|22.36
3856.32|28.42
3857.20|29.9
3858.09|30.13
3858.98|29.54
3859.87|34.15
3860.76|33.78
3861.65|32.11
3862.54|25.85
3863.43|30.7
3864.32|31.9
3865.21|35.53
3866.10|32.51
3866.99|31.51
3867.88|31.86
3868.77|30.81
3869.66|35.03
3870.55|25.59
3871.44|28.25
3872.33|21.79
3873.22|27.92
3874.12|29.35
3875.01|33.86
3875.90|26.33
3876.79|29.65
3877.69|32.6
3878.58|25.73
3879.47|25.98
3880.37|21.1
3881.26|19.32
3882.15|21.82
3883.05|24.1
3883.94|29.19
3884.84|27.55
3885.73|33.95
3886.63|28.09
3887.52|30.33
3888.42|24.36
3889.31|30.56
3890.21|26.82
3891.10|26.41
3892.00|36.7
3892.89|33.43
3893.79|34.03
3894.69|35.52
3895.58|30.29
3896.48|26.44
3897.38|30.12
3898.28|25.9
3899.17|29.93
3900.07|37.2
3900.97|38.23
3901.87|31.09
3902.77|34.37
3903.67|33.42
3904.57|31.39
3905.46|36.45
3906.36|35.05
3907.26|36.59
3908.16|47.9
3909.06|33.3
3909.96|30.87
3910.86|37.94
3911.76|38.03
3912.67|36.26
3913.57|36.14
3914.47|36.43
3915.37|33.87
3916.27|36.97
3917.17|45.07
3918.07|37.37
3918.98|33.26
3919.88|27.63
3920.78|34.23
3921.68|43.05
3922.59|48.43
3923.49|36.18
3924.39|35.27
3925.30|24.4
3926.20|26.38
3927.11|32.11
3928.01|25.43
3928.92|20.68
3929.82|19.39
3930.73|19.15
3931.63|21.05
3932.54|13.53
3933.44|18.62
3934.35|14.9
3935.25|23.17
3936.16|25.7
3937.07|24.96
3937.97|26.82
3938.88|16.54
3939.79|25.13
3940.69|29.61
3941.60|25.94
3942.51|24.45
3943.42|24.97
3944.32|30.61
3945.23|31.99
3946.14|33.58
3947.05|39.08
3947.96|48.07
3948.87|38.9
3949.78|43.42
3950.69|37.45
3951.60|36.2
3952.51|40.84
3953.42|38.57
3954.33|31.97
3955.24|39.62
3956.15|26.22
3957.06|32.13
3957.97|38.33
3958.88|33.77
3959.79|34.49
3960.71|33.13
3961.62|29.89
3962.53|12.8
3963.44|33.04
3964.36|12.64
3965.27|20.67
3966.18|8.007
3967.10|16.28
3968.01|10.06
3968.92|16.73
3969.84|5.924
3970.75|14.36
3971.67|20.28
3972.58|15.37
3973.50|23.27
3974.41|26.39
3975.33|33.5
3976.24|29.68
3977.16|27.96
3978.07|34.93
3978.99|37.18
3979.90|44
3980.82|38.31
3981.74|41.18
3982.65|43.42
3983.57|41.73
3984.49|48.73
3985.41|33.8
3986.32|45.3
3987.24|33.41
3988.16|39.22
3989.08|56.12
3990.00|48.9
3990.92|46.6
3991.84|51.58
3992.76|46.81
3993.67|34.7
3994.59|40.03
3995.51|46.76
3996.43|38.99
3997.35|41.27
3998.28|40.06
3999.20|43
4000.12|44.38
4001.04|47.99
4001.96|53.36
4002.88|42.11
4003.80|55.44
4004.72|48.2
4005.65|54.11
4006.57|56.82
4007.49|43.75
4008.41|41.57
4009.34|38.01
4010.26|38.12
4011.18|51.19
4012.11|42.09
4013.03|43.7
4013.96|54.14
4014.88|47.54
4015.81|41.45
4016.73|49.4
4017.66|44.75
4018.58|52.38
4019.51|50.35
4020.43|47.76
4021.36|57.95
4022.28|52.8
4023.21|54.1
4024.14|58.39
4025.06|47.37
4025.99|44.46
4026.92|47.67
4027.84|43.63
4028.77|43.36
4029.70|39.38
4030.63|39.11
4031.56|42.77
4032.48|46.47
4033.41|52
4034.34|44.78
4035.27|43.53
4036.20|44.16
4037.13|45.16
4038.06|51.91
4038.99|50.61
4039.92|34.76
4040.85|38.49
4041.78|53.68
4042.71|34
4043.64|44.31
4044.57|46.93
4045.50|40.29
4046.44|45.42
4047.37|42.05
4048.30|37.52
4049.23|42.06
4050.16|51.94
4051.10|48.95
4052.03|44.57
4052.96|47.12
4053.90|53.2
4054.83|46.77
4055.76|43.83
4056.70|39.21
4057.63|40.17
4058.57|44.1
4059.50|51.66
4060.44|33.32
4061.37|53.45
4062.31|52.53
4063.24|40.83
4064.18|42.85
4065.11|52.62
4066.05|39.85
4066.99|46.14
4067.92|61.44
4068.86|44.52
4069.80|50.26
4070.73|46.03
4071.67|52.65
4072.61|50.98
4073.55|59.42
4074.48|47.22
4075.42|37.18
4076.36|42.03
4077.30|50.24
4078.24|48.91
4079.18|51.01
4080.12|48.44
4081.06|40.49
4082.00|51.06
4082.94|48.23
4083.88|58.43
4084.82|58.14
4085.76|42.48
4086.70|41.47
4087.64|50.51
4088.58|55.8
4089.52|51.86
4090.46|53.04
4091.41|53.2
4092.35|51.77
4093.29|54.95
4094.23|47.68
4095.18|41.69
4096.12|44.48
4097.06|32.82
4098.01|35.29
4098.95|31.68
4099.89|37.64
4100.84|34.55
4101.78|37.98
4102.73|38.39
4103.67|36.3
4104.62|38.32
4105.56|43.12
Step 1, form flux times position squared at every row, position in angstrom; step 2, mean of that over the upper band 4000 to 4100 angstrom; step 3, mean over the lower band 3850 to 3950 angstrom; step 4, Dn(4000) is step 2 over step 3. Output 1.66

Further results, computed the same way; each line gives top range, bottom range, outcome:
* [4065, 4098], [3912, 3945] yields 1.82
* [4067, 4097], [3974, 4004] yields 1.24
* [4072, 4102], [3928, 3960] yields 1.71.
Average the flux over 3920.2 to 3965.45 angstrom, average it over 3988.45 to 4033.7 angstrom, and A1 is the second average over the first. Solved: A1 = 1.58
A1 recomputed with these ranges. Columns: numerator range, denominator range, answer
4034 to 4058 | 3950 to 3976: 1.71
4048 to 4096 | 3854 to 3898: 1.63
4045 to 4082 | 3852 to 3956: 1.51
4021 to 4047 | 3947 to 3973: 1.66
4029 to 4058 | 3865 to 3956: 1.43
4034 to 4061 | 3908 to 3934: 1.40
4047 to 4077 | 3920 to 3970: 1.66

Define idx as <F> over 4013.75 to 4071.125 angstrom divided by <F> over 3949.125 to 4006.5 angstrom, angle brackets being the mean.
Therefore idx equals 1.31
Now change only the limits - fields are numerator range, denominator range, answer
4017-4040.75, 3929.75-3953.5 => 1.64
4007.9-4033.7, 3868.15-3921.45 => 1.48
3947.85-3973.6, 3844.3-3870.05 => 0.89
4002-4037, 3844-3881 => 1.61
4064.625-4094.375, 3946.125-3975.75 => 1.78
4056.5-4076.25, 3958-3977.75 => 2.11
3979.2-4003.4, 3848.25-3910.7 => 1.44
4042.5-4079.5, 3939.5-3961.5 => 1.36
